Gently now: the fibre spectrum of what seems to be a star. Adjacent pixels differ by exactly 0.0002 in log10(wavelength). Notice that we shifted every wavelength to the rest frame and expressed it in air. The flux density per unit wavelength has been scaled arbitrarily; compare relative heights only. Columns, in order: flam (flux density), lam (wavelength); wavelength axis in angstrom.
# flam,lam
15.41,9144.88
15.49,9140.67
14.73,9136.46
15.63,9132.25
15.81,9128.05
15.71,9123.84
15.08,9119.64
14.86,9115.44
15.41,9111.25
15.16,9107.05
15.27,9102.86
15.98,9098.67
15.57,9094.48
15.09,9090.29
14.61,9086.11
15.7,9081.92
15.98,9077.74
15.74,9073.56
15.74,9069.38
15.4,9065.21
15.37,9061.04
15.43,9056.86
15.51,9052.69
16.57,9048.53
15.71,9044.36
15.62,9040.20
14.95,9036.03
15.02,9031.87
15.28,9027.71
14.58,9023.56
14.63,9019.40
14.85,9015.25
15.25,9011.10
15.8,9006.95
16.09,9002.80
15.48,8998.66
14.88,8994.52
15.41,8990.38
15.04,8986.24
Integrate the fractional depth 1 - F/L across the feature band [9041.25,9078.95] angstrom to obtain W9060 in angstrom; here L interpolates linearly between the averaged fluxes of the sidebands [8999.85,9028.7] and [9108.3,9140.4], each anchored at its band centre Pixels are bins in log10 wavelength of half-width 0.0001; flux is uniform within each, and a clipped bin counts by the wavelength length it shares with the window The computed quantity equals -1.1 angstrom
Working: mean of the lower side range 15.2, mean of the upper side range 15.3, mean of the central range 15.7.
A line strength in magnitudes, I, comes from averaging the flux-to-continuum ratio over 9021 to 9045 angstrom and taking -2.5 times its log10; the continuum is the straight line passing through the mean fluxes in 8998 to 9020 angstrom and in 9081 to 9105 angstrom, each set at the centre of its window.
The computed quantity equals 0.02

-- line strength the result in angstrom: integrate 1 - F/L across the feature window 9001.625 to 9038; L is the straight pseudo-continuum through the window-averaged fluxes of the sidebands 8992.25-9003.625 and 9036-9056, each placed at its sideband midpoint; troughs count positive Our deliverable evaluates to 1.0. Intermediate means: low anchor 15.4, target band 15.1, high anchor 15.7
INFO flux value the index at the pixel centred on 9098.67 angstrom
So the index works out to 15.98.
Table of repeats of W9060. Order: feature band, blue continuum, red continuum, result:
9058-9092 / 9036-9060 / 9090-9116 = 0.2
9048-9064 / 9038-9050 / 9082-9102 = 0.2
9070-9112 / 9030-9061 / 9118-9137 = 0.1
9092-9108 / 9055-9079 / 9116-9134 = 0.0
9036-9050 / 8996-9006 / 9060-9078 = -0.1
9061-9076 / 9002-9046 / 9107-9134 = -0.3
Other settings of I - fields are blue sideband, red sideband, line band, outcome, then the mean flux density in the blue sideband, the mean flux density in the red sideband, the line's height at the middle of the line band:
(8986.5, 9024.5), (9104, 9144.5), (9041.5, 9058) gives -0.04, 15.2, 15.3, 15.3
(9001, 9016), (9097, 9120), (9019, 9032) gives 0.04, 15.5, 15.3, 15.5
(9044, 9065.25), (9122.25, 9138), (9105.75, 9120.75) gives 0.03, 15.7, 15.5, 15.5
